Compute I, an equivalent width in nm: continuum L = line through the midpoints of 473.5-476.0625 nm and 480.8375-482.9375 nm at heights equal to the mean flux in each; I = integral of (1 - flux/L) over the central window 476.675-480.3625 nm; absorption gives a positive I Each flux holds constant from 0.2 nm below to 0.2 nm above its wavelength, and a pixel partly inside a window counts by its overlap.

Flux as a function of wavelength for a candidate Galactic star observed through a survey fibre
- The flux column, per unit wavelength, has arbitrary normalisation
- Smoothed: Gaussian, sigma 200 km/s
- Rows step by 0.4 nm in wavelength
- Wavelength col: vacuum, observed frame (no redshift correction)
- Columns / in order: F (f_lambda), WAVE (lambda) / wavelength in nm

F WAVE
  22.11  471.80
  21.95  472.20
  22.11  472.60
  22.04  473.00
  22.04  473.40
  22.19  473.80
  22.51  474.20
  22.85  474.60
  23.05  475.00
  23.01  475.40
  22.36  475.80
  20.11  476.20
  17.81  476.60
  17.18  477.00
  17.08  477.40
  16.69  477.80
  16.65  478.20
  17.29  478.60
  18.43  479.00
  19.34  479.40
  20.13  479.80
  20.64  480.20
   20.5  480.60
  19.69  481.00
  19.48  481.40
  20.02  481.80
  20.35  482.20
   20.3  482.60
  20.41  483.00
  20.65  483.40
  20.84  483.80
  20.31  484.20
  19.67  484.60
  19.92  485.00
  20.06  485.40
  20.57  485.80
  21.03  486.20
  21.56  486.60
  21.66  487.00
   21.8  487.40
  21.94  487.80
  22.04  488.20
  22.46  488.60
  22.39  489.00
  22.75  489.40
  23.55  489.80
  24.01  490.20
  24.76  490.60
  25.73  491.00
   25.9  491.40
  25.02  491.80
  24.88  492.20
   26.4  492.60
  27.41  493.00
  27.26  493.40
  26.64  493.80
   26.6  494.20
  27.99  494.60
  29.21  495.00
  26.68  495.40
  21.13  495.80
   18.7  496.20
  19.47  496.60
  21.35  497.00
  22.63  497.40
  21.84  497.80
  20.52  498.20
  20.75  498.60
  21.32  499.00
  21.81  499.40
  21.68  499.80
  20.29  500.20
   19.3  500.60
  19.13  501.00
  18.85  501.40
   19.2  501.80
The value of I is 0.53 nm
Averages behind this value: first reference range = 22.6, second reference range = 20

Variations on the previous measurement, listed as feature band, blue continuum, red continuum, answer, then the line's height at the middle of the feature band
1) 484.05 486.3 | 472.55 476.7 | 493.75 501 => 0.198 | 22.2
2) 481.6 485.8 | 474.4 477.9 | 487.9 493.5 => 0.398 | 22.4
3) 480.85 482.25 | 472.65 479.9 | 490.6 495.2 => 0.145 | 22.1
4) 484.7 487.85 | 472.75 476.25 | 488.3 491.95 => 0.348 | 23.6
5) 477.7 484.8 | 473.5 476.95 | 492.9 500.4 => 0.798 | 22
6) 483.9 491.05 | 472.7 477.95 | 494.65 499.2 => -0.087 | 21.6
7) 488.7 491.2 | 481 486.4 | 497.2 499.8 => -0.364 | 20.8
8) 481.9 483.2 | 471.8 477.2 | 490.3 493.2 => 0.173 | 23.4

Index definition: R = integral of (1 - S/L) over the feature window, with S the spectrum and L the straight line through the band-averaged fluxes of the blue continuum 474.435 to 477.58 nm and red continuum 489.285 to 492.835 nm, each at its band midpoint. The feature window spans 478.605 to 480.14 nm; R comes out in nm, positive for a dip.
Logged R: 0.16 nm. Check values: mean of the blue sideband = 20.4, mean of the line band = 19.2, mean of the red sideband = 24.9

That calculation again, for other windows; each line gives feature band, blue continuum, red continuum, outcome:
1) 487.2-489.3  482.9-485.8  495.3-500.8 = -0.17 nm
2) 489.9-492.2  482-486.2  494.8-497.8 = -0.35 nm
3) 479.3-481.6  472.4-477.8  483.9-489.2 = 0.12 nm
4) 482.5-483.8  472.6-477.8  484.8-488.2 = 0.03 nm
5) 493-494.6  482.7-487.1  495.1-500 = -0.43 nm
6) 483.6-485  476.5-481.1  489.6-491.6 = 0.08 nm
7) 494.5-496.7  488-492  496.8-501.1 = -0.18 nm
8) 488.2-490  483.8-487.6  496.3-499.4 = -0.16 nm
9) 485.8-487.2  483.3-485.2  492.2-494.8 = 0.04 nm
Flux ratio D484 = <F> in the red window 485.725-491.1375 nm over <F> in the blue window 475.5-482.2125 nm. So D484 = 1.2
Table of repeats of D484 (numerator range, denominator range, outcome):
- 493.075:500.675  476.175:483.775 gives 1.21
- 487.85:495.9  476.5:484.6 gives 1.31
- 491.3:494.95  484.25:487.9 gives 1.27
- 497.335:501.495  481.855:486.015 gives 1.02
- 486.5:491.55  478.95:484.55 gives 1.15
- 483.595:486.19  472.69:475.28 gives 0.90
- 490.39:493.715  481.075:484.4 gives 1.28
